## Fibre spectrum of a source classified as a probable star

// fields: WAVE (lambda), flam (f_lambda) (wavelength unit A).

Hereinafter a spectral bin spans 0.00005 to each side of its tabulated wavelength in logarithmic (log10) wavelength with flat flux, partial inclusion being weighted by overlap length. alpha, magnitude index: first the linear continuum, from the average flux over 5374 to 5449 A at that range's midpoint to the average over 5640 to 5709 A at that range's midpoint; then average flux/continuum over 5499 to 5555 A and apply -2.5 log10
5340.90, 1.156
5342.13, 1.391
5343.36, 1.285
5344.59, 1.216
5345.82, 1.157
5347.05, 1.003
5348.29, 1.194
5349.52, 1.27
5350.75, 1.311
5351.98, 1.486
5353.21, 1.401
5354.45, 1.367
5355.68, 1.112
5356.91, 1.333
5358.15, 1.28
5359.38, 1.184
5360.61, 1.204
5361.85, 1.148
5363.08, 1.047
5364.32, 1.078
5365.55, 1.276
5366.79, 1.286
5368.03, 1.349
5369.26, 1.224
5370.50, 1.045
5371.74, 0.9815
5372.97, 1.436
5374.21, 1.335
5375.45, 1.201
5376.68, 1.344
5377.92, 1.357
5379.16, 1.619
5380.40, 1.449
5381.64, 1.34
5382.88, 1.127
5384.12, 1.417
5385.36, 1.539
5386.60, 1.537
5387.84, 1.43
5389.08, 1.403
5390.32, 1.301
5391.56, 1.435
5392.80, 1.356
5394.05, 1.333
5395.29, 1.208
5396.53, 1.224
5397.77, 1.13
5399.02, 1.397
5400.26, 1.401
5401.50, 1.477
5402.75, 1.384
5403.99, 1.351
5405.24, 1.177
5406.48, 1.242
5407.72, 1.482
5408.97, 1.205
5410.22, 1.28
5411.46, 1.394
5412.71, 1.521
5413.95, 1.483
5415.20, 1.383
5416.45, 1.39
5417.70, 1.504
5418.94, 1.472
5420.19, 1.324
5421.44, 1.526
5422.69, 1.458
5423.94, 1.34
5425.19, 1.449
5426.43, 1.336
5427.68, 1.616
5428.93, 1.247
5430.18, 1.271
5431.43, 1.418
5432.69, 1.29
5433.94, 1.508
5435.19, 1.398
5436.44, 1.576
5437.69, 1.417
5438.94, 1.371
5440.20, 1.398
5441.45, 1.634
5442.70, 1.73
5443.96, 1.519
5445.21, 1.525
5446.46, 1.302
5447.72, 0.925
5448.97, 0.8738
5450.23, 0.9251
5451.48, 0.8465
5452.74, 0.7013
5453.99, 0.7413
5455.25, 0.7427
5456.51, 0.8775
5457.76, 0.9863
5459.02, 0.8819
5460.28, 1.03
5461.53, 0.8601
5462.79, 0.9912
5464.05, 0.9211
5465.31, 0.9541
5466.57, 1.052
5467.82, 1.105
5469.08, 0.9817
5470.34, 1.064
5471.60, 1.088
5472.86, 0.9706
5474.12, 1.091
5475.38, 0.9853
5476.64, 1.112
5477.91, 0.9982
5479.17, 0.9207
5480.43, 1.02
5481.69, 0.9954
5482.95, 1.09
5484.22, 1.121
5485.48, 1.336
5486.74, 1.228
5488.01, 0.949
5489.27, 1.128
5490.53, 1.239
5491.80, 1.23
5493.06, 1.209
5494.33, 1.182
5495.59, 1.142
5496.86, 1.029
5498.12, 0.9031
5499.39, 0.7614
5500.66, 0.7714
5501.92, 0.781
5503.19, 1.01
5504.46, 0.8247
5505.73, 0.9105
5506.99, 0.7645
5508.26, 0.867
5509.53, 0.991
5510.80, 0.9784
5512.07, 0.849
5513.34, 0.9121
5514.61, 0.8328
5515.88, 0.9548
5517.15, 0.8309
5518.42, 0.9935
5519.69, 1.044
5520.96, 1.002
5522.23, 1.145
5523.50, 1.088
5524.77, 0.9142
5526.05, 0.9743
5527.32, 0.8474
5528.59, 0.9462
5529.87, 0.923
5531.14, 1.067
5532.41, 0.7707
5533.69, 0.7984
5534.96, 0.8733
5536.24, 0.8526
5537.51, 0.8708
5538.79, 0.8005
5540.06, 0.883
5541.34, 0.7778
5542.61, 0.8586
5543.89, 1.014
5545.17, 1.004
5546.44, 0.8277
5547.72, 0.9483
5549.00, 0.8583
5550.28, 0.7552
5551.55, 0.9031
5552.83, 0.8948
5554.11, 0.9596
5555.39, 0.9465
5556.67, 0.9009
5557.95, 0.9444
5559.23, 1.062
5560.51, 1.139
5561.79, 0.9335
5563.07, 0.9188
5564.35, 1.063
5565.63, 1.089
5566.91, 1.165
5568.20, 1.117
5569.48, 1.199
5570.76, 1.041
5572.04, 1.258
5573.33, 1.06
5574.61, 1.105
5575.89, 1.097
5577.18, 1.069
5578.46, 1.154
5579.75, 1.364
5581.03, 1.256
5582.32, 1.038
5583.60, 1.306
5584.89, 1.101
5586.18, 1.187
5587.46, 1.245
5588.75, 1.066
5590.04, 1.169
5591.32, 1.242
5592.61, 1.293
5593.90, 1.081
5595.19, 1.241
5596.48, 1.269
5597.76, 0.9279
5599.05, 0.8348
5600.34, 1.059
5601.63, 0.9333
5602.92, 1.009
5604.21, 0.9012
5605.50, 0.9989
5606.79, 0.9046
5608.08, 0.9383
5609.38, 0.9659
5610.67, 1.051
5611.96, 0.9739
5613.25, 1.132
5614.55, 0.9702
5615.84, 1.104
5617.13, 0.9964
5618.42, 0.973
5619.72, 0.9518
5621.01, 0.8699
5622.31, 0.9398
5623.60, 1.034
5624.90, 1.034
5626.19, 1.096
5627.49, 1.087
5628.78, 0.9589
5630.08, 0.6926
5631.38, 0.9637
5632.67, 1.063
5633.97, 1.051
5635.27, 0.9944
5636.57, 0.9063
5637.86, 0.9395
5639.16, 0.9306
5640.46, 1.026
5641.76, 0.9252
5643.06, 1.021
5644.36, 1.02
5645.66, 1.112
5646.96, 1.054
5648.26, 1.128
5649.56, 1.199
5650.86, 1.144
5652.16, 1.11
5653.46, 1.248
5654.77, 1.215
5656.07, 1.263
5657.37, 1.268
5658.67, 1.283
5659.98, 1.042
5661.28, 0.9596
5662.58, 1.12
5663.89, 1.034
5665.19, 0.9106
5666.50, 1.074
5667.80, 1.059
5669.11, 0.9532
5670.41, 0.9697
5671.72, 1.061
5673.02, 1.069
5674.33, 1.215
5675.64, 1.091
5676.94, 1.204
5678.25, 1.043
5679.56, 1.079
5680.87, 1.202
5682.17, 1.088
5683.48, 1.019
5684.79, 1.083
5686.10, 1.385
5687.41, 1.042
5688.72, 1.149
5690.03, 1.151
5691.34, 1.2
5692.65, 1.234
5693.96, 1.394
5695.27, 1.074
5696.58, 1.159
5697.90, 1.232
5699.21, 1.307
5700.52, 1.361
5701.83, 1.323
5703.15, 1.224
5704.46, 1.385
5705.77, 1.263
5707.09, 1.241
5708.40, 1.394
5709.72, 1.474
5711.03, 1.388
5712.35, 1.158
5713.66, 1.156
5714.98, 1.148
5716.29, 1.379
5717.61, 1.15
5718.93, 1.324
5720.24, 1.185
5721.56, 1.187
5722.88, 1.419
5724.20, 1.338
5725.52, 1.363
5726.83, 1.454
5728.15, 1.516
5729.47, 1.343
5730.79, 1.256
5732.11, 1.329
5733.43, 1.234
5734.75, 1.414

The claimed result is 0.38 mag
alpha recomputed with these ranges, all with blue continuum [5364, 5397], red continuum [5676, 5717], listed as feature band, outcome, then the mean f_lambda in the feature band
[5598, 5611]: 0.29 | 0.956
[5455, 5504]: 0.26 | 1.02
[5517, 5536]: 0.32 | 0.949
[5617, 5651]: 0.23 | 1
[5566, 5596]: 0.08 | 1.17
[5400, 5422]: -0.06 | 1.39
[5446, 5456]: 0.43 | 0.874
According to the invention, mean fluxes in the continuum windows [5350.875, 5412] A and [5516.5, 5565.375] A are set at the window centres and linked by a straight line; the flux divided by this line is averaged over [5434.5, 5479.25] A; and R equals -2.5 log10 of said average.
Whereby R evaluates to 0.03 mag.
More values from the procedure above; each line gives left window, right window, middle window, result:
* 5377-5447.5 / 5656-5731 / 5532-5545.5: 0.454 mag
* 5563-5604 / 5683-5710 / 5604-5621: 0.170 mag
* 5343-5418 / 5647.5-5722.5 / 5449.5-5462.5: 0.425 mag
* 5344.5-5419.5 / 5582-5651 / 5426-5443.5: -0.157 mag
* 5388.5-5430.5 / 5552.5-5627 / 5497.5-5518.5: 0.343 mag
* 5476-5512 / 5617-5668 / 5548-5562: 0.099 mag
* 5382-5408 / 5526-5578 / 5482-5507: 0.071 mag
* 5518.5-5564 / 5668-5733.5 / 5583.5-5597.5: -0.165 mag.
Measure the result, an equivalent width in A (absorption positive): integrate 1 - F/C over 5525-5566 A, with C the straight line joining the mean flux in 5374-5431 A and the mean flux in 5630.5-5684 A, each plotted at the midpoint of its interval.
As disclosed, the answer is 9.76 A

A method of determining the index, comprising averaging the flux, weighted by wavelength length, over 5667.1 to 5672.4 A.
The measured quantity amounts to 1.01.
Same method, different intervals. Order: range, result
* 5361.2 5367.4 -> 1.17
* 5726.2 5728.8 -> 1.48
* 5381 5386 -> 1.36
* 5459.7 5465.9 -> 0.951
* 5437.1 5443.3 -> 1.51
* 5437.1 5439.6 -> 1.39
